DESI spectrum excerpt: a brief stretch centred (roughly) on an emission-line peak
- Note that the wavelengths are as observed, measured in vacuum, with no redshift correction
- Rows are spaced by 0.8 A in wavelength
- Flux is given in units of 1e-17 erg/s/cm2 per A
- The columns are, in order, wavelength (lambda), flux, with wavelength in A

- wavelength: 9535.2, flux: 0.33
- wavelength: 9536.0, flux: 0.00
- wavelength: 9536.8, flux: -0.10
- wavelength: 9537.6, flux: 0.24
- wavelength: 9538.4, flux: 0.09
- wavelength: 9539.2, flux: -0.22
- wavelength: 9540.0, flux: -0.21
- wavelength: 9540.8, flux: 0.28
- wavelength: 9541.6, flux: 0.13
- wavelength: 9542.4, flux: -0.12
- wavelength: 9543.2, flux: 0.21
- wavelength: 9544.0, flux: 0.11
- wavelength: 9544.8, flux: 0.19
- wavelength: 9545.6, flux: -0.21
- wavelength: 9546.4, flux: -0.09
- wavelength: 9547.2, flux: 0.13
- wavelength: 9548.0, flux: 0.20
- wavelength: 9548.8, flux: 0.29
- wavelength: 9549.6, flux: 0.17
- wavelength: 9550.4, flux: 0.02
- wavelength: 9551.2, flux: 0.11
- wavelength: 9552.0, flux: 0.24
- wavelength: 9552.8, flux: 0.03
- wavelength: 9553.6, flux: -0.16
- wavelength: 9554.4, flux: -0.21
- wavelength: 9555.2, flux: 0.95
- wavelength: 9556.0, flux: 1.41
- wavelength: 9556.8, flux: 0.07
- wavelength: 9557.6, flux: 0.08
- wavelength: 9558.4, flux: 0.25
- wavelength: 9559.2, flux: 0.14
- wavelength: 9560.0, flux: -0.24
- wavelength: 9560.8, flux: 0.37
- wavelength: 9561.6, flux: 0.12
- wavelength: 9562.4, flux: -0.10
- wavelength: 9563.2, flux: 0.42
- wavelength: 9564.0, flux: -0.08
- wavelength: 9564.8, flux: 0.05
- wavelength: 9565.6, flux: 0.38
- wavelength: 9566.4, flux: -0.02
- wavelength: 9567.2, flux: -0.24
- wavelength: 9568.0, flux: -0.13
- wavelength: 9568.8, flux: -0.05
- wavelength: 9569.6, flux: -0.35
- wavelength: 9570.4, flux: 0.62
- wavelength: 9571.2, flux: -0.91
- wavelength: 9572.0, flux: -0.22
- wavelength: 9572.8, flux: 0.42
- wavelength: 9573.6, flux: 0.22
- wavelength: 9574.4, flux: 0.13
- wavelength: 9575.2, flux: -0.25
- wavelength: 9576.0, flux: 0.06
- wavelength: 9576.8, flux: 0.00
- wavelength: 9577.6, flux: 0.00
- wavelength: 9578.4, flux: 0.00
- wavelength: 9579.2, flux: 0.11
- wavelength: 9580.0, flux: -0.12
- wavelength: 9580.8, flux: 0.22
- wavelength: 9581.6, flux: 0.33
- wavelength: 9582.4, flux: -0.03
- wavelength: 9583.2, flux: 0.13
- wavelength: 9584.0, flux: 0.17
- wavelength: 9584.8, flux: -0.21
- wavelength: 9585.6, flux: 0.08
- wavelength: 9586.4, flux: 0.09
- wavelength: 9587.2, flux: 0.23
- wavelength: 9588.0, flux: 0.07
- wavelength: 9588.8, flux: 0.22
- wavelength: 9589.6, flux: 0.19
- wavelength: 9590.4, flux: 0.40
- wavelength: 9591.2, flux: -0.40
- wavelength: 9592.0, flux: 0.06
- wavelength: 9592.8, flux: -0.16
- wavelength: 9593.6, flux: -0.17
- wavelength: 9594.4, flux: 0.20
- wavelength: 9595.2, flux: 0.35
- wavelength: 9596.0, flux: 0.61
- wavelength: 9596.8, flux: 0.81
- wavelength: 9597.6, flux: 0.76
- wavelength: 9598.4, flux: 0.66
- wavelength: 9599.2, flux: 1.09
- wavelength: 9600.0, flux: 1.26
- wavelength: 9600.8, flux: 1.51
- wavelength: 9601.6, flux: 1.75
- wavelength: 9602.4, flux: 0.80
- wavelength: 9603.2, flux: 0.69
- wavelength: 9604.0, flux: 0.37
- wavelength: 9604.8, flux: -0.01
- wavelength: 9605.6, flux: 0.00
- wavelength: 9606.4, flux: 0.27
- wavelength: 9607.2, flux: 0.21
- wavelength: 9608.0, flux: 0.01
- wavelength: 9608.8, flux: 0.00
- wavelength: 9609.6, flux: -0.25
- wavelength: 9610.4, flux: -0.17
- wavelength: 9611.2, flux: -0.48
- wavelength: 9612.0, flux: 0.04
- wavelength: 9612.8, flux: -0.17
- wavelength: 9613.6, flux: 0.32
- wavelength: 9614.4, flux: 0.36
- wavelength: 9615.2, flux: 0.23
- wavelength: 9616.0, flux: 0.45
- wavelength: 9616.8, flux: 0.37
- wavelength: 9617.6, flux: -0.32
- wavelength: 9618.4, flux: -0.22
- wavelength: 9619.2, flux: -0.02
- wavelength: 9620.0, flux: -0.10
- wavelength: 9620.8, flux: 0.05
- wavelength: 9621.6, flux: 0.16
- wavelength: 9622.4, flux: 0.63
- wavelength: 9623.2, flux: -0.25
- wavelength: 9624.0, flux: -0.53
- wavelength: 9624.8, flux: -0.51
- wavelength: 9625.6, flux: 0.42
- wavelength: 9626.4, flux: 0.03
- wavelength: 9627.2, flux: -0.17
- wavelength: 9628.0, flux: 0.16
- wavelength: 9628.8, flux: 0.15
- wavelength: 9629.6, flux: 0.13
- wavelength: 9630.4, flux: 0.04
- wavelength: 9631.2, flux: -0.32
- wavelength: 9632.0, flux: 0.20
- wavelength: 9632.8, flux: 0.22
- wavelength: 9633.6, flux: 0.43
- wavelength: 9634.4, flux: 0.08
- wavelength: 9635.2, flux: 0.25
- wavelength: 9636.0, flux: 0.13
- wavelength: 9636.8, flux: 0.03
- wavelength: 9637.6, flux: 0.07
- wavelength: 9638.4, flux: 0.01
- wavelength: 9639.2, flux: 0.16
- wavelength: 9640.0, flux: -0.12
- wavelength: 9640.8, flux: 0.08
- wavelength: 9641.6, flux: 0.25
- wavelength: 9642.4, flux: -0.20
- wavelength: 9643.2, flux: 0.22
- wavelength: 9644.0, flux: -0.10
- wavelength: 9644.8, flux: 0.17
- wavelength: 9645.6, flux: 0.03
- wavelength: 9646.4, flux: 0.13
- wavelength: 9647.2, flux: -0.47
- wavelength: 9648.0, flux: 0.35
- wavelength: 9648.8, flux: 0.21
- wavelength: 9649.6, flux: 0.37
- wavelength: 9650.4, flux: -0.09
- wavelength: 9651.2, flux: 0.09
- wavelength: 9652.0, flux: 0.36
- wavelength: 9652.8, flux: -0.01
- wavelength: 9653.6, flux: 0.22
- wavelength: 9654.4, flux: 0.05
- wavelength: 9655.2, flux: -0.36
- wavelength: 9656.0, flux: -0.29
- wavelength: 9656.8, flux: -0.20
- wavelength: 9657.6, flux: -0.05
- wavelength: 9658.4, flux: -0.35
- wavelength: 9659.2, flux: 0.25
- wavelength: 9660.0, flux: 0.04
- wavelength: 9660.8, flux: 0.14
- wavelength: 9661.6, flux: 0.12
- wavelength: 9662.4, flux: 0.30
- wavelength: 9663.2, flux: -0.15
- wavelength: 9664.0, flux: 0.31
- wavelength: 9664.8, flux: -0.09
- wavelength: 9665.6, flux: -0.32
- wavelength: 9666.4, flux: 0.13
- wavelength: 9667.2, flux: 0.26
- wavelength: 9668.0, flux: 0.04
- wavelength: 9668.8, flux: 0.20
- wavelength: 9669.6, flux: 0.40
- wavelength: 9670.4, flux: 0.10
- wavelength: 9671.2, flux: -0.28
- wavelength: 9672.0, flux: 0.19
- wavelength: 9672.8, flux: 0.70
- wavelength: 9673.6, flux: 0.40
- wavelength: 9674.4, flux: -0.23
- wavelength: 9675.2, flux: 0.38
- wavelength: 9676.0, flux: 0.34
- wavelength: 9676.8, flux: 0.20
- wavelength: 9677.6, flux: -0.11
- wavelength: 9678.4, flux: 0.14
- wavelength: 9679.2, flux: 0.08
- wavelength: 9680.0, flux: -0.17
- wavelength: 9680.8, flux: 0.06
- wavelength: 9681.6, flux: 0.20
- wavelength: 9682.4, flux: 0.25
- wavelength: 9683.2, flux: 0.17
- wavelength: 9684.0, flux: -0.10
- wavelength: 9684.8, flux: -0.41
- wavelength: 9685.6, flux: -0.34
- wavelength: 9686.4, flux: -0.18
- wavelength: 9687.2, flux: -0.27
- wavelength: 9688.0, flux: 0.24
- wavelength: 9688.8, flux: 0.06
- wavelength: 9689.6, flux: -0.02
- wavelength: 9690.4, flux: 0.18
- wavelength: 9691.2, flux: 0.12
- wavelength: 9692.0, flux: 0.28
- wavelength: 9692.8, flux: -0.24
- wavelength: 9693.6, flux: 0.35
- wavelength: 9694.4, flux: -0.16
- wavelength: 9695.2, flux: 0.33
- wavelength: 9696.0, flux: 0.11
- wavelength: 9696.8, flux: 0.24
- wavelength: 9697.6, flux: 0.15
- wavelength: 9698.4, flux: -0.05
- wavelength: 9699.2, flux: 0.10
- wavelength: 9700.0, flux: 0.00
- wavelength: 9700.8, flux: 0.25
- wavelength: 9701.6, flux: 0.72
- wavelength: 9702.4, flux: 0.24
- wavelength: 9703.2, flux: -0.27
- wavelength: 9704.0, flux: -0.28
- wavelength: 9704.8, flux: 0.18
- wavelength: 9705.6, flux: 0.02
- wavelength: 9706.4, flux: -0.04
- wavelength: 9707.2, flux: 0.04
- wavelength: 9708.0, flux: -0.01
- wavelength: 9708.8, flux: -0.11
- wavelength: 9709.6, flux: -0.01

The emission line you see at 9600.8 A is [O III] 5007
